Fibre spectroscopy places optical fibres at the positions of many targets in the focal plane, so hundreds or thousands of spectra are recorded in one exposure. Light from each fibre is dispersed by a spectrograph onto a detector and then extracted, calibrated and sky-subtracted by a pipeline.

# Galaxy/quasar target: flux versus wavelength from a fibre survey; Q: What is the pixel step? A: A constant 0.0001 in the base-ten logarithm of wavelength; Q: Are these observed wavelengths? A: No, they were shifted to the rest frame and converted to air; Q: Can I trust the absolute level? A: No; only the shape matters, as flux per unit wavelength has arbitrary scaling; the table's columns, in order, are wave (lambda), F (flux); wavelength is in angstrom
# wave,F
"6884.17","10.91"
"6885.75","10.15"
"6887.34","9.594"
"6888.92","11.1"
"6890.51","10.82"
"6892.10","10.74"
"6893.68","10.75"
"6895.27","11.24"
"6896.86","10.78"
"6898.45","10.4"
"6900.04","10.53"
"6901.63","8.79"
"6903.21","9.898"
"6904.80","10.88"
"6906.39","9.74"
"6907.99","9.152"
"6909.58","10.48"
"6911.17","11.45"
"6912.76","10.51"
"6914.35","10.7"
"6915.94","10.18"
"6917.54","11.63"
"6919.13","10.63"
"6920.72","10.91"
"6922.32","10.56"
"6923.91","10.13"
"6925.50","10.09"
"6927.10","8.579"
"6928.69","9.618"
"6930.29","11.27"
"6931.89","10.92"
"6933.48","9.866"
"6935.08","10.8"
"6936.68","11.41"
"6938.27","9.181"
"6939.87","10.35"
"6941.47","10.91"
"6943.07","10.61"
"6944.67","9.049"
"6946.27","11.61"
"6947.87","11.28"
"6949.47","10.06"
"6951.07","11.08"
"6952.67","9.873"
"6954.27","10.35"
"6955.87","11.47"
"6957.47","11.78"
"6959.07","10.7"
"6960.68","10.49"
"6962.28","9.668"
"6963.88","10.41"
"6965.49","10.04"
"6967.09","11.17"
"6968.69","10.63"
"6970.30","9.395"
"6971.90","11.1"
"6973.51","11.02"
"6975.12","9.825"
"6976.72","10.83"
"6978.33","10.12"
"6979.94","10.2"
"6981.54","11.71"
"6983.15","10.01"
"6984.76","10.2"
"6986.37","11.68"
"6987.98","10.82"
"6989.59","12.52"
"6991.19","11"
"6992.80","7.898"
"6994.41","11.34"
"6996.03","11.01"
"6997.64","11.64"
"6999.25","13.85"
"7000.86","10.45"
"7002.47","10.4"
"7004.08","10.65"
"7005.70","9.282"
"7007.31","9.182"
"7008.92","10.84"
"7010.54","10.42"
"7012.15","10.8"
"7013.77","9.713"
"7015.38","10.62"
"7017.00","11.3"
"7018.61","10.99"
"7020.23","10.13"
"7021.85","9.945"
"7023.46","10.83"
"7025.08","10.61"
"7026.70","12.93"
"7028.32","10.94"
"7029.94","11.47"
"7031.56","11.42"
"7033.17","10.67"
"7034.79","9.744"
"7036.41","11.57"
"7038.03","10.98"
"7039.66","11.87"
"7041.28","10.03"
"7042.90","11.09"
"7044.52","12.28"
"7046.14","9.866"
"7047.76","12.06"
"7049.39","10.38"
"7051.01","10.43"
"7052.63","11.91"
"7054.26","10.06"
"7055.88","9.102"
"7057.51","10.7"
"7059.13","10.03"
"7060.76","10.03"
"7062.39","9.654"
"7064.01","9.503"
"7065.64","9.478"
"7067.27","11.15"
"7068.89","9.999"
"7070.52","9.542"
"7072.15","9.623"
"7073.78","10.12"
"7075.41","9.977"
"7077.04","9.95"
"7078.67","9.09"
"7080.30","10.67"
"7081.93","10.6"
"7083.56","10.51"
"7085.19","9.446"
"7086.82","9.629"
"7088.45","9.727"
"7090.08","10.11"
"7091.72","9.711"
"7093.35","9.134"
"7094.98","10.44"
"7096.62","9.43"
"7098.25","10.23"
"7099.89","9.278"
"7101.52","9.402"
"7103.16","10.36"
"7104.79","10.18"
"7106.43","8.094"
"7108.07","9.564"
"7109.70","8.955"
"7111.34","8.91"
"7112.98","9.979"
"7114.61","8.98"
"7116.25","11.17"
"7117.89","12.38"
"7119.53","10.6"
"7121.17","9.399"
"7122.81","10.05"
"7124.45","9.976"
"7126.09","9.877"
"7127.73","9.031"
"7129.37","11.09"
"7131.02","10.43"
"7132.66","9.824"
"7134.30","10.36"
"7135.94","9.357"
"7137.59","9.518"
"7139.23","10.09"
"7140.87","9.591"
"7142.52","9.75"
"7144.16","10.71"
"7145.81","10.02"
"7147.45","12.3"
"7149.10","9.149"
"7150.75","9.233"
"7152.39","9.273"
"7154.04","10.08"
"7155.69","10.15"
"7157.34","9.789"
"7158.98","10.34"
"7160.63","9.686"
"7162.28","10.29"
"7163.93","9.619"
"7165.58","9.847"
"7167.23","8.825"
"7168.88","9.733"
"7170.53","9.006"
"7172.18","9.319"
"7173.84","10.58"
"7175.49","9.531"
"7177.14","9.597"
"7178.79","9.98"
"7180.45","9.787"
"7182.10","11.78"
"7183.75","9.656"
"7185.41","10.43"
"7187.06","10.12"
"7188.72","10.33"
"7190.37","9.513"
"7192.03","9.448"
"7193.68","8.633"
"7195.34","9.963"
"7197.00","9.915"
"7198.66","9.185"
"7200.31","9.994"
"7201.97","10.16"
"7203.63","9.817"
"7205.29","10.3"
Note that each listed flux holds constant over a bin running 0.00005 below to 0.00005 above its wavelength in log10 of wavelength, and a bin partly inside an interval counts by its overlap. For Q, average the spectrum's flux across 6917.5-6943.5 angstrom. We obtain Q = 10.4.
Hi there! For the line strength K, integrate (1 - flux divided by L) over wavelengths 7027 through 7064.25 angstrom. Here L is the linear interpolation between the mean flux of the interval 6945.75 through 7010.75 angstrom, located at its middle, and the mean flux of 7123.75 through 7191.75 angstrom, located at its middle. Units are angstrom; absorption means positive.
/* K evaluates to -1.2 angstrom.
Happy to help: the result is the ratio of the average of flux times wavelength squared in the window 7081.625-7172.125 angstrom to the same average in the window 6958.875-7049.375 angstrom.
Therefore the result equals 0.95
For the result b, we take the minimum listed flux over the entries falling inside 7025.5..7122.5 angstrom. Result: 8.094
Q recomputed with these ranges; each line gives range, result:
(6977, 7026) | 10.7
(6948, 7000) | 10.8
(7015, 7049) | 11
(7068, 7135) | 9.9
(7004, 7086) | 10.5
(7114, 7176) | 9.98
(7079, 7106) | 9.89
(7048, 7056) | 10.6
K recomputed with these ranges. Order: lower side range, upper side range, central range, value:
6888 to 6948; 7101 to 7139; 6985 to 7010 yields -1.4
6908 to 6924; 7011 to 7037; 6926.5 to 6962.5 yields 0.7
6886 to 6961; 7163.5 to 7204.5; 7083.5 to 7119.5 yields 0.7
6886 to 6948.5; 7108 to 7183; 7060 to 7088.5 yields 0.5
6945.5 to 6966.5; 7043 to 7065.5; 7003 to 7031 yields -0.2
